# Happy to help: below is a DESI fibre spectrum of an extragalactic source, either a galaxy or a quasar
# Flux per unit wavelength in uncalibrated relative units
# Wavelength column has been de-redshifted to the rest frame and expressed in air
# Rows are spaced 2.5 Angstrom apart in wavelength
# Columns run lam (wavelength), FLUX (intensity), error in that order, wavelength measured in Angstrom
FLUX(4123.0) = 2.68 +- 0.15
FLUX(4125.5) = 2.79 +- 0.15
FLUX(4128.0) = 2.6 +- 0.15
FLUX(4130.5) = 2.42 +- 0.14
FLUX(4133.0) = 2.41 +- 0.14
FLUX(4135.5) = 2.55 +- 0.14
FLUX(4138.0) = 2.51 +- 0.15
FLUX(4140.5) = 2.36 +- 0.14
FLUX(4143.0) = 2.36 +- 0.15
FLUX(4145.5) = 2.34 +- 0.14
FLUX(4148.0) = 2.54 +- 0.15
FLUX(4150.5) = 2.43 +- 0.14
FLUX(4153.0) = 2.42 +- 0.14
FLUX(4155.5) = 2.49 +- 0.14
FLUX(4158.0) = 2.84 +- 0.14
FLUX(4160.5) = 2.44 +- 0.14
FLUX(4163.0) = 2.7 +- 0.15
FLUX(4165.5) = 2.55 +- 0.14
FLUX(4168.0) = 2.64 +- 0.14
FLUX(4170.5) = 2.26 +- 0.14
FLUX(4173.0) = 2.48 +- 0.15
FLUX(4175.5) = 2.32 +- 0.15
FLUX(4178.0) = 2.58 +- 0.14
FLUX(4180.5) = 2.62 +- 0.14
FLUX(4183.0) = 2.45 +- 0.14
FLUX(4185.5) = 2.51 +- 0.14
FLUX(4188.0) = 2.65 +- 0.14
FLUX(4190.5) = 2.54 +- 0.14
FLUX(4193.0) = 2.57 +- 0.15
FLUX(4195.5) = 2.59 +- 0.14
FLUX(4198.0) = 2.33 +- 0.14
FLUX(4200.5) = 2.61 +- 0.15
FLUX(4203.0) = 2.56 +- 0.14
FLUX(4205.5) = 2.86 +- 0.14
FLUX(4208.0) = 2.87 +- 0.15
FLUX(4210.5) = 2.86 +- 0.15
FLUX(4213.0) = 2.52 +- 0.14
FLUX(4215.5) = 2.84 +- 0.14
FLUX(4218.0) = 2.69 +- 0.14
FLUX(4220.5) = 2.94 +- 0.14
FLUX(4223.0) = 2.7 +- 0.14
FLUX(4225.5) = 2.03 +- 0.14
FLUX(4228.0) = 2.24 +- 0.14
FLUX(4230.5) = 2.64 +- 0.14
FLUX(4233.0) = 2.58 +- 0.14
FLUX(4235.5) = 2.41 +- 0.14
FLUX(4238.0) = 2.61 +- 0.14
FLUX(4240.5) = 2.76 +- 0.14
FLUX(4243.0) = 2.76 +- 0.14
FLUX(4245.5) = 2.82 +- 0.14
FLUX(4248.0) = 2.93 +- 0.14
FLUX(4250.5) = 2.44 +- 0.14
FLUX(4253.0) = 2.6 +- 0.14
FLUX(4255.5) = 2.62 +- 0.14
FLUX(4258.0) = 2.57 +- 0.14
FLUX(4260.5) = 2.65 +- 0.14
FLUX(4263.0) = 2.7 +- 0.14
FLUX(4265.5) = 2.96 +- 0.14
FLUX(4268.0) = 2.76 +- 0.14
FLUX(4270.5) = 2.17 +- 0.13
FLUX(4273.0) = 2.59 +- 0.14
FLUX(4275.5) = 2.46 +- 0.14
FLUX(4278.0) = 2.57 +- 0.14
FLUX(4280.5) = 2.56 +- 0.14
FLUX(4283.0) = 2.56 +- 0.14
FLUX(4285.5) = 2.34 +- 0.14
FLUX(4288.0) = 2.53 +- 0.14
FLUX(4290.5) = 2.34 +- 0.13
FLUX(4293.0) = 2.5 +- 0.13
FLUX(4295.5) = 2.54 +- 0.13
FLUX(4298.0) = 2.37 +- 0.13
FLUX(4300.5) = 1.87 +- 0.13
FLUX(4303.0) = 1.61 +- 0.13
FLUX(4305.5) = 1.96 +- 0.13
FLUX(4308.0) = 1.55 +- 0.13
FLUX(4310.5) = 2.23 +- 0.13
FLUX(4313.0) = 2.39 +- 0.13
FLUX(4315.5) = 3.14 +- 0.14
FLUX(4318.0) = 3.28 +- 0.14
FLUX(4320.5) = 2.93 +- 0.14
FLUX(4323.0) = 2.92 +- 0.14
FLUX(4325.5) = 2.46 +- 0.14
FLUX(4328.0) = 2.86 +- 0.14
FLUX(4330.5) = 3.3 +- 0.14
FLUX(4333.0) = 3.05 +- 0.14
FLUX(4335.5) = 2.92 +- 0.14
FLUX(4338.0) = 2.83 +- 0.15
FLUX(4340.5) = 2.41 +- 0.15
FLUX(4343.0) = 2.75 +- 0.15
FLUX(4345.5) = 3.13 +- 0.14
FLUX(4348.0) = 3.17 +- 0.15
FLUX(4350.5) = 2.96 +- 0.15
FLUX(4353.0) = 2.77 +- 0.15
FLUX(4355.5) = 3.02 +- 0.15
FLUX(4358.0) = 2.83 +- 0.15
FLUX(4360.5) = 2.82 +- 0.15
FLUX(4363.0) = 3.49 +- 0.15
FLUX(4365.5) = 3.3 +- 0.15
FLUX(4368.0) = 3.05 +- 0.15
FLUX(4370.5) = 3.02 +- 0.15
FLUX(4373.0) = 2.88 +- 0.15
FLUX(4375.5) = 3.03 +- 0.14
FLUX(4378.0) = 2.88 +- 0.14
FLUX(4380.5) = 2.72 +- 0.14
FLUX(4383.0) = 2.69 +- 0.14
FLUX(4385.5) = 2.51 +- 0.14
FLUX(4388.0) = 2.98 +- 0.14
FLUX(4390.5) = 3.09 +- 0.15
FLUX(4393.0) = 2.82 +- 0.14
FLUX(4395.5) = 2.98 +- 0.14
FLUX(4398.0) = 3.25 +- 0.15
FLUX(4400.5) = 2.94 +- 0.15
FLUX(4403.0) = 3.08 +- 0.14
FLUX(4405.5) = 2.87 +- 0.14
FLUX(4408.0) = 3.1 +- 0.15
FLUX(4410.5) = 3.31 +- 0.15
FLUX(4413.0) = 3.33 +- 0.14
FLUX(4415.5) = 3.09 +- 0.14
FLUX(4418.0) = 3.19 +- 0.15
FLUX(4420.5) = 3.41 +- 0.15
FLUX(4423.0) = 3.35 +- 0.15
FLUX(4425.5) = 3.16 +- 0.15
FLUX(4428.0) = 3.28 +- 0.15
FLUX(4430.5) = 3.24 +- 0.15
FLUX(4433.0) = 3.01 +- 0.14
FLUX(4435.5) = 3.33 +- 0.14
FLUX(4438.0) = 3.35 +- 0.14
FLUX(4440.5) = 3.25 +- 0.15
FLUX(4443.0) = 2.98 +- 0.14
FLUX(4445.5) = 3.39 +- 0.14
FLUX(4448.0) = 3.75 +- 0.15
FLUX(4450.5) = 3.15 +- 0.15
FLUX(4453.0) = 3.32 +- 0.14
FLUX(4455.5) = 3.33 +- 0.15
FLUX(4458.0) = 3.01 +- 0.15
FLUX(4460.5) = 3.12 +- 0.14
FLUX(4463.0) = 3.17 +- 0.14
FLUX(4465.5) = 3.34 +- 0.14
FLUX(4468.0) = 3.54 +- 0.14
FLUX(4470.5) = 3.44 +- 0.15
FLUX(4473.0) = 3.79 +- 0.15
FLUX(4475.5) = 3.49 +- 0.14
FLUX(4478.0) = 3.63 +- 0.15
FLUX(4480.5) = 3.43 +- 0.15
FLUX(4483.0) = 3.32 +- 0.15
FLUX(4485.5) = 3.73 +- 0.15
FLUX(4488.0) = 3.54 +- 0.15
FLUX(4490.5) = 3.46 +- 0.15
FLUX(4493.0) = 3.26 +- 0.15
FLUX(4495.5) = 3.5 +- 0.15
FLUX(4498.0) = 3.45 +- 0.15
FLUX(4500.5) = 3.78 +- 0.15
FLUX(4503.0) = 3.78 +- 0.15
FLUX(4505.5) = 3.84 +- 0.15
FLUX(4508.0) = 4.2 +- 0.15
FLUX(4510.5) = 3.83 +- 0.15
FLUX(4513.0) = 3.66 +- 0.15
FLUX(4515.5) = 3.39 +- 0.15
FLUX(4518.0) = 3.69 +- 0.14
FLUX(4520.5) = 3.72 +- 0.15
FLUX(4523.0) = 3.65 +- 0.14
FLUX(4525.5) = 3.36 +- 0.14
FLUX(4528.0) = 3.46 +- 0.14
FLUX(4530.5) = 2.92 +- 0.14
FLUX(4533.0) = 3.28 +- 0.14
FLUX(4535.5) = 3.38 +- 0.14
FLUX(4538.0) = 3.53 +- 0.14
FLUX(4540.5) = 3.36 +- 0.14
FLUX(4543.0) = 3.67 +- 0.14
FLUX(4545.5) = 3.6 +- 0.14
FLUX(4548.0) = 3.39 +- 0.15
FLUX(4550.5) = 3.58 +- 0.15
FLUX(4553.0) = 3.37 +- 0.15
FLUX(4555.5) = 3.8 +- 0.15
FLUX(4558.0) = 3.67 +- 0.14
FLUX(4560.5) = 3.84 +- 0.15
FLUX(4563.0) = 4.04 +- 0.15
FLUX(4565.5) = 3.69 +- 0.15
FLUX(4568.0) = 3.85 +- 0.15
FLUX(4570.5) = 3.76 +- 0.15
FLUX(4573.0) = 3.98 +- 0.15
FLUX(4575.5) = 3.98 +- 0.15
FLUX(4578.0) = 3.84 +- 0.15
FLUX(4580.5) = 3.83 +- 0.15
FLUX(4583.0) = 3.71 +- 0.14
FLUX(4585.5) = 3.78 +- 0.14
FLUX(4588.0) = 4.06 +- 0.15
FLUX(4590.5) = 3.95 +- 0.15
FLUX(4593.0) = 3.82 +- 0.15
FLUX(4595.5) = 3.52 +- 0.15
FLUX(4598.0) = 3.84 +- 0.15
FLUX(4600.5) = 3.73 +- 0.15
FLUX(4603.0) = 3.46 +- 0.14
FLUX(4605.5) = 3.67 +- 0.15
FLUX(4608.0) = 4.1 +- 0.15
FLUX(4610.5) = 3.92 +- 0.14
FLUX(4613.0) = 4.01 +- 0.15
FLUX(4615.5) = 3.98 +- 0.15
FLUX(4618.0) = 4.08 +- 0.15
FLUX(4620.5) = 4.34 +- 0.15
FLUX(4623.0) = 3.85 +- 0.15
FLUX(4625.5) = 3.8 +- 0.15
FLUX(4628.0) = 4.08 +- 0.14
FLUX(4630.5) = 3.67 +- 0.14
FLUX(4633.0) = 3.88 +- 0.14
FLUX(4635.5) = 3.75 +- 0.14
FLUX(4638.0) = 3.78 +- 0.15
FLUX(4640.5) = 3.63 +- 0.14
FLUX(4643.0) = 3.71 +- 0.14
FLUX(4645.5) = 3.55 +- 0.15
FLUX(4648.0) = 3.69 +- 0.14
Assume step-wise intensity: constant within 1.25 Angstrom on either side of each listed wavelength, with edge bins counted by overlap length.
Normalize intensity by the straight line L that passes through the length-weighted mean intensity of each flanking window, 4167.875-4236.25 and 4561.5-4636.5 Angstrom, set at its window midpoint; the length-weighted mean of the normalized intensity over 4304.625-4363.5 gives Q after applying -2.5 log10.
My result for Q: 0.08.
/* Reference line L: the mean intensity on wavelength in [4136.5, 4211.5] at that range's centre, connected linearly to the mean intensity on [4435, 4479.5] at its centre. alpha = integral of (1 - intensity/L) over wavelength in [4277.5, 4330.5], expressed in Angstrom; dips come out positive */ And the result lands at 8.1 Angstrom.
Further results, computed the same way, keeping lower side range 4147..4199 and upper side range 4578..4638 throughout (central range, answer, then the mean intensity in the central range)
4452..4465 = 0.8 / 3.2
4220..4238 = 1.3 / 2.49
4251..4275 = 1.6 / 2.61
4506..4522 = -0.8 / 3.75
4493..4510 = -0.9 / 3.72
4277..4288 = 1.3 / 2.51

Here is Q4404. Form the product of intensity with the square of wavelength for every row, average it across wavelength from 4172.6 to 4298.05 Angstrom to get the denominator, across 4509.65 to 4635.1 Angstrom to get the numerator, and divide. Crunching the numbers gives 1.68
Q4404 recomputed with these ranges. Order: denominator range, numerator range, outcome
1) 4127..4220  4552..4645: 1.82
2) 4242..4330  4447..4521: 1.52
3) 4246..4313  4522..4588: 1.70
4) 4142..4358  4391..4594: 1.50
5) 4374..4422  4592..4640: 1.41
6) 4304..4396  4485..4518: 1.38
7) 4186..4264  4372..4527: 1.40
